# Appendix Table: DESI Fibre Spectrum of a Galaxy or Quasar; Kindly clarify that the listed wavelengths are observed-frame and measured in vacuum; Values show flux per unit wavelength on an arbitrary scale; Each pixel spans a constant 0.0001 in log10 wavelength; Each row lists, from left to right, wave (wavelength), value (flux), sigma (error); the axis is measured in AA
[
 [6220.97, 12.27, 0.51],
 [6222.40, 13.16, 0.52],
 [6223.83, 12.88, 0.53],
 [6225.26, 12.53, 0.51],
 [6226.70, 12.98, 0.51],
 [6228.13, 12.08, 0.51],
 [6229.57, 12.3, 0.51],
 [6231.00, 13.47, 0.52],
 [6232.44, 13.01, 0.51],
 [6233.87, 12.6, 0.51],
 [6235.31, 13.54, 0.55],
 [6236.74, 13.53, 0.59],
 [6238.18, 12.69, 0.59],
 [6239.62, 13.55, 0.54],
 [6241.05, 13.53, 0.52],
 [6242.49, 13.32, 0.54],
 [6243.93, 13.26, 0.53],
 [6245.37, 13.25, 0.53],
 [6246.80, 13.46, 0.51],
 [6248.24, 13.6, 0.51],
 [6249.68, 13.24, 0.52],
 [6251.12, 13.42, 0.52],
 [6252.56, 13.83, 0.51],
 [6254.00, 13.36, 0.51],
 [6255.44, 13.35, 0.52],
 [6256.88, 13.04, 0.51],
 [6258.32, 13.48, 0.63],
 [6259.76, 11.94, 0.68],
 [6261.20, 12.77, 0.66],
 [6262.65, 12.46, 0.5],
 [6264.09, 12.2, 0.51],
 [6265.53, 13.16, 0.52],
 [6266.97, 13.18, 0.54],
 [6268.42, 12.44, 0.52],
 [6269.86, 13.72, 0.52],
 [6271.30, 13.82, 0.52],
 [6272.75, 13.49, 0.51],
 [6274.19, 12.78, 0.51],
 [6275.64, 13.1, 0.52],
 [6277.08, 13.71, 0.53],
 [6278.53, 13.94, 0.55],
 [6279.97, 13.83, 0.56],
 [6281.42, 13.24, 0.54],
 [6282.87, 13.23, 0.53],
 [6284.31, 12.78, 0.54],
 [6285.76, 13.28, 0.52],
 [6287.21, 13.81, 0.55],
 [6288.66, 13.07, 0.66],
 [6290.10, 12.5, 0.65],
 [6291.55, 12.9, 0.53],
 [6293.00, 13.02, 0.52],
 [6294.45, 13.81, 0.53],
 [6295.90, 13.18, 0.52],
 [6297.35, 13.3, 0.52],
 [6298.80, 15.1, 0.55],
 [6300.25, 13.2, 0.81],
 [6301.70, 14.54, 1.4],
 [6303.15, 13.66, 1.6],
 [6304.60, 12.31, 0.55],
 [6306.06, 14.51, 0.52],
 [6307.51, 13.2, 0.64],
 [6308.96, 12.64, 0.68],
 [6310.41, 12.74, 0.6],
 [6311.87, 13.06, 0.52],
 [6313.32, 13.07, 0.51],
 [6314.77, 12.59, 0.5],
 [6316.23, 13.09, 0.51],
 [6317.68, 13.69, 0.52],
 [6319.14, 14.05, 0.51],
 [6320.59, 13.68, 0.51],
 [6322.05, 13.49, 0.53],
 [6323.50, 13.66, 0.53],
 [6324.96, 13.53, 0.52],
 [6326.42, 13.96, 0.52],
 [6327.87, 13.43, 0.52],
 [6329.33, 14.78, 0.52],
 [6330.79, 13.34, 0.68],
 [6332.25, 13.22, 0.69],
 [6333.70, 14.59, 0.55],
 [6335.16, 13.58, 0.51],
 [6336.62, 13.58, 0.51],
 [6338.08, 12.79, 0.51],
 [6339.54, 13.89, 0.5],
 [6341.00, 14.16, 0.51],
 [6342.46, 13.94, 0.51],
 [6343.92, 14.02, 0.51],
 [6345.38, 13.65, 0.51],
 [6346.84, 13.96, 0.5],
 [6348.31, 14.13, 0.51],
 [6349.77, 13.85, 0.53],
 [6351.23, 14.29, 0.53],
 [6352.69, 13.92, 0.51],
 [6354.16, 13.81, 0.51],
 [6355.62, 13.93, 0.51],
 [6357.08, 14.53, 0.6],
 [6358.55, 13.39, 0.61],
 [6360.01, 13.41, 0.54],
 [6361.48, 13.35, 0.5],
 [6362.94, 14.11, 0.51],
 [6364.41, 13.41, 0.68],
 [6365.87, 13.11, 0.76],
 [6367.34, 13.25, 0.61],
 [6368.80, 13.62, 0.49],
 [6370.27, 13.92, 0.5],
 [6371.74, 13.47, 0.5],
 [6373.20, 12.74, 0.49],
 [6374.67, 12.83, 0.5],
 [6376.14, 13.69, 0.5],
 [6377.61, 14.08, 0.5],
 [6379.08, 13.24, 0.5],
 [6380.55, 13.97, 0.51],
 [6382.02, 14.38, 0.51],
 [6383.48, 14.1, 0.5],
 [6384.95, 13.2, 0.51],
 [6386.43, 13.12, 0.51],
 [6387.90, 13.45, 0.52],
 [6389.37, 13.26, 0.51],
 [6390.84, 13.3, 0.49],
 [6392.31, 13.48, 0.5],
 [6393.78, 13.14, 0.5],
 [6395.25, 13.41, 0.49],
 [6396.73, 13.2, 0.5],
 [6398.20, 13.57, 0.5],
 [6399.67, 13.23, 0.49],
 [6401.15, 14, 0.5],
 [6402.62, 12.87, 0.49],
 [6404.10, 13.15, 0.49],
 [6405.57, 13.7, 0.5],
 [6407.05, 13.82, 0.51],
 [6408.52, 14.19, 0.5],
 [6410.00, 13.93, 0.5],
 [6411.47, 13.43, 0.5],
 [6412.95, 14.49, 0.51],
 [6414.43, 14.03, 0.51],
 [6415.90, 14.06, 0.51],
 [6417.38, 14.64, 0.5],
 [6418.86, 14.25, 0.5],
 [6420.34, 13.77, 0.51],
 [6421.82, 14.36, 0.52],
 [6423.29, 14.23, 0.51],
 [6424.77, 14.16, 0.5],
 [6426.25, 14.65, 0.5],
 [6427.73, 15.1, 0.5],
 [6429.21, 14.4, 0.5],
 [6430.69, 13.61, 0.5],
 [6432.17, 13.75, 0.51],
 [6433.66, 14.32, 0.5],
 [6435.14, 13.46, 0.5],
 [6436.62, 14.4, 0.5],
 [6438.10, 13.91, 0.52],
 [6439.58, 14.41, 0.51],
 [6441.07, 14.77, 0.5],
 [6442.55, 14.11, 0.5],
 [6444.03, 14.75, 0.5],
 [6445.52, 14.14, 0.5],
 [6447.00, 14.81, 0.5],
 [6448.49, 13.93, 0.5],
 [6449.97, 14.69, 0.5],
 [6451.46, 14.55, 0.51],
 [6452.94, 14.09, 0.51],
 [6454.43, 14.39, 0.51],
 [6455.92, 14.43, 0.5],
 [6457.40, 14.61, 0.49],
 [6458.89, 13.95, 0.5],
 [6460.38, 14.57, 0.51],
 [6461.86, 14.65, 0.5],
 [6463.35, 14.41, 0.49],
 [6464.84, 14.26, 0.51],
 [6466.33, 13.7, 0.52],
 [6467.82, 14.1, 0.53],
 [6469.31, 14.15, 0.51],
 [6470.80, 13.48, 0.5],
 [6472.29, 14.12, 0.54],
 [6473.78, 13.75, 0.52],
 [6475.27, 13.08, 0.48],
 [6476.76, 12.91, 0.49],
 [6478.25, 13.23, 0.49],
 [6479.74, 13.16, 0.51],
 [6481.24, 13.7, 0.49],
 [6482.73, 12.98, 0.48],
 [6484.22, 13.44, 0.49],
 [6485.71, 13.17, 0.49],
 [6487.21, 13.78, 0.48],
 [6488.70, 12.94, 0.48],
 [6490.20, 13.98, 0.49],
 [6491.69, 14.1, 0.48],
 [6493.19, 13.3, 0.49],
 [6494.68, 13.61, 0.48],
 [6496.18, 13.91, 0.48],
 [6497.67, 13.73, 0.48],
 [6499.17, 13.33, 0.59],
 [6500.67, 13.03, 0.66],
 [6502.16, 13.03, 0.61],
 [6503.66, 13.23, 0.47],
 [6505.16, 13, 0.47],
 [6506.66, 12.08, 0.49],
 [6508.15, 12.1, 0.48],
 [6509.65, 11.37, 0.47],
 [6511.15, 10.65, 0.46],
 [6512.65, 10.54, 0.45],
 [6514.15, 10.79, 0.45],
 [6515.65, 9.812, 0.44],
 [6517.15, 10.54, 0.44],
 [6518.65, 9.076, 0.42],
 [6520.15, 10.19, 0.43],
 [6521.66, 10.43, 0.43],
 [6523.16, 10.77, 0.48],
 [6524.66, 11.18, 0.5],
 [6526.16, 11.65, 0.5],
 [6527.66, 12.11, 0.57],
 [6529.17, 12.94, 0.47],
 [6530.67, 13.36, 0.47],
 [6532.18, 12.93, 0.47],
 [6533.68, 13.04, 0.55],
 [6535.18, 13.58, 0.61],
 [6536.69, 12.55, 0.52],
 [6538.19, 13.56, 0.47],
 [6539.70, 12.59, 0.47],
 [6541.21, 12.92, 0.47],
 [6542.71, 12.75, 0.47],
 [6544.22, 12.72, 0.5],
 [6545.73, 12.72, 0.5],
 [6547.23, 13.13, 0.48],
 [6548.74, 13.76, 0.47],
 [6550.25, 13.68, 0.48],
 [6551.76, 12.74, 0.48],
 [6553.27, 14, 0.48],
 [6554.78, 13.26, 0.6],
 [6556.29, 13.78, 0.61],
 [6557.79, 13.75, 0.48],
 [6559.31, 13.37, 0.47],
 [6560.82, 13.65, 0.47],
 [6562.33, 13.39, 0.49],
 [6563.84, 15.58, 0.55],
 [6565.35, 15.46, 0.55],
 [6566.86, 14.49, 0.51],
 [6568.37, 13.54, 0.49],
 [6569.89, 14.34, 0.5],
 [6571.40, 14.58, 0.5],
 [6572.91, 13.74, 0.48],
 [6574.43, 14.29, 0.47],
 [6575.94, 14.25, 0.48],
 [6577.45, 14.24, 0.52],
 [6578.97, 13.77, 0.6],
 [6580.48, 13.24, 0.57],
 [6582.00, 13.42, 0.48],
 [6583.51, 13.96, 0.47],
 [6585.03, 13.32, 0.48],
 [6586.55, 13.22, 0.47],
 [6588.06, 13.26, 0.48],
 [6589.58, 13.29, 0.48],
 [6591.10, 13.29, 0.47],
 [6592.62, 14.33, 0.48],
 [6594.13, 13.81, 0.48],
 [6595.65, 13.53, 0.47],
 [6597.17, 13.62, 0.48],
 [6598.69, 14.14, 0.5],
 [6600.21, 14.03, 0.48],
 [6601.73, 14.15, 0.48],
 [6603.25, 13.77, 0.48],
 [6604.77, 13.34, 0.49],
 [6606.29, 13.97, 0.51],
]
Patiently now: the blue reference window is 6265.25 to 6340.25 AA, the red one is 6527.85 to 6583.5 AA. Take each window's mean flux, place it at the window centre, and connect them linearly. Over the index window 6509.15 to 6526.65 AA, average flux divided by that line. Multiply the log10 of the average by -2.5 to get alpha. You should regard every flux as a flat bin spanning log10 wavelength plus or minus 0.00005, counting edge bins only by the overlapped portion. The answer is 0.27 mag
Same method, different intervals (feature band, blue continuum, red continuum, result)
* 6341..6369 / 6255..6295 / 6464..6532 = -0.07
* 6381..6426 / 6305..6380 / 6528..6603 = -0.01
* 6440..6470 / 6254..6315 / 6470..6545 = -0.13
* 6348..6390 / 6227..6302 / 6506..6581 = -0.05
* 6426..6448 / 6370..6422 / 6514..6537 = -0.10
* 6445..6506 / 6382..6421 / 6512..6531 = -0.15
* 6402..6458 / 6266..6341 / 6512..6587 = -0.08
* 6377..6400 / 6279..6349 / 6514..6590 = -0.01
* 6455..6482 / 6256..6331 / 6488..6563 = -0.09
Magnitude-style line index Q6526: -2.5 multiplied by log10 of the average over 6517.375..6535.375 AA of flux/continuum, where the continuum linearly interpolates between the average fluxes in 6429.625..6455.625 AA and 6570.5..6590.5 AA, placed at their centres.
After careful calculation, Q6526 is 0.191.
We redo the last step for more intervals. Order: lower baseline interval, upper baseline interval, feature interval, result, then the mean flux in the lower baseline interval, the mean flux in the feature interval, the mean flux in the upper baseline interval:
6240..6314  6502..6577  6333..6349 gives -0.055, 13.3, 13.8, 12.7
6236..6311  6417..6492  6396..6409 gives 0.024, 13.3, 13.5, 14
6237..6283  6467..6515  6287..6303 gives -0.024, 13.2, 13.5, 13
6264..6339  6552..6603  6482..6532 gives 0.125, 13.4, 12.3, 13.9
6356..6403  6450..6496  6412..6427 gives -0.047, 13.5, 14.3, 13.8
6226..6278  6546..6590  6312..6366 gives -0.031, 13.1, 13.7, 13.8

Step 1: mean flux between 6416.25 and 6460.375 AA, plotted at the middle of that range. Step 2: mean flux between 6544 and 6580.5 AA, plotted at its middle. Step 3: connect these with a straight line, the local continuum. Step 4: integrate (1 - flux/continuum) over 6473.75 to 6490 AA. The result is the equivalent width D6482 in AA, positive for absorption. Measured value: 0.98 AA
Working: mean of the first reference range 14.3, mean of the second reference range 13.8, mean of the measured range 13.3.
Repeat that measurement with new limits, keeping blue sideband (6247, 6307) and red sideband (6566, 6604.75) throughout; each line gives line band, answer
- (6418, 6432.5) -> -0.74 AA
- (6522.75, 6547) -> 1.96 AA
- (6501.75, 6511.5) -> 1.03 AA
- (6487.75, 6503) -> 0.19 AA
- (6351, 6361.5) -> -0.32 AA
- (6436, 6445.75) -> -0.57 AA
